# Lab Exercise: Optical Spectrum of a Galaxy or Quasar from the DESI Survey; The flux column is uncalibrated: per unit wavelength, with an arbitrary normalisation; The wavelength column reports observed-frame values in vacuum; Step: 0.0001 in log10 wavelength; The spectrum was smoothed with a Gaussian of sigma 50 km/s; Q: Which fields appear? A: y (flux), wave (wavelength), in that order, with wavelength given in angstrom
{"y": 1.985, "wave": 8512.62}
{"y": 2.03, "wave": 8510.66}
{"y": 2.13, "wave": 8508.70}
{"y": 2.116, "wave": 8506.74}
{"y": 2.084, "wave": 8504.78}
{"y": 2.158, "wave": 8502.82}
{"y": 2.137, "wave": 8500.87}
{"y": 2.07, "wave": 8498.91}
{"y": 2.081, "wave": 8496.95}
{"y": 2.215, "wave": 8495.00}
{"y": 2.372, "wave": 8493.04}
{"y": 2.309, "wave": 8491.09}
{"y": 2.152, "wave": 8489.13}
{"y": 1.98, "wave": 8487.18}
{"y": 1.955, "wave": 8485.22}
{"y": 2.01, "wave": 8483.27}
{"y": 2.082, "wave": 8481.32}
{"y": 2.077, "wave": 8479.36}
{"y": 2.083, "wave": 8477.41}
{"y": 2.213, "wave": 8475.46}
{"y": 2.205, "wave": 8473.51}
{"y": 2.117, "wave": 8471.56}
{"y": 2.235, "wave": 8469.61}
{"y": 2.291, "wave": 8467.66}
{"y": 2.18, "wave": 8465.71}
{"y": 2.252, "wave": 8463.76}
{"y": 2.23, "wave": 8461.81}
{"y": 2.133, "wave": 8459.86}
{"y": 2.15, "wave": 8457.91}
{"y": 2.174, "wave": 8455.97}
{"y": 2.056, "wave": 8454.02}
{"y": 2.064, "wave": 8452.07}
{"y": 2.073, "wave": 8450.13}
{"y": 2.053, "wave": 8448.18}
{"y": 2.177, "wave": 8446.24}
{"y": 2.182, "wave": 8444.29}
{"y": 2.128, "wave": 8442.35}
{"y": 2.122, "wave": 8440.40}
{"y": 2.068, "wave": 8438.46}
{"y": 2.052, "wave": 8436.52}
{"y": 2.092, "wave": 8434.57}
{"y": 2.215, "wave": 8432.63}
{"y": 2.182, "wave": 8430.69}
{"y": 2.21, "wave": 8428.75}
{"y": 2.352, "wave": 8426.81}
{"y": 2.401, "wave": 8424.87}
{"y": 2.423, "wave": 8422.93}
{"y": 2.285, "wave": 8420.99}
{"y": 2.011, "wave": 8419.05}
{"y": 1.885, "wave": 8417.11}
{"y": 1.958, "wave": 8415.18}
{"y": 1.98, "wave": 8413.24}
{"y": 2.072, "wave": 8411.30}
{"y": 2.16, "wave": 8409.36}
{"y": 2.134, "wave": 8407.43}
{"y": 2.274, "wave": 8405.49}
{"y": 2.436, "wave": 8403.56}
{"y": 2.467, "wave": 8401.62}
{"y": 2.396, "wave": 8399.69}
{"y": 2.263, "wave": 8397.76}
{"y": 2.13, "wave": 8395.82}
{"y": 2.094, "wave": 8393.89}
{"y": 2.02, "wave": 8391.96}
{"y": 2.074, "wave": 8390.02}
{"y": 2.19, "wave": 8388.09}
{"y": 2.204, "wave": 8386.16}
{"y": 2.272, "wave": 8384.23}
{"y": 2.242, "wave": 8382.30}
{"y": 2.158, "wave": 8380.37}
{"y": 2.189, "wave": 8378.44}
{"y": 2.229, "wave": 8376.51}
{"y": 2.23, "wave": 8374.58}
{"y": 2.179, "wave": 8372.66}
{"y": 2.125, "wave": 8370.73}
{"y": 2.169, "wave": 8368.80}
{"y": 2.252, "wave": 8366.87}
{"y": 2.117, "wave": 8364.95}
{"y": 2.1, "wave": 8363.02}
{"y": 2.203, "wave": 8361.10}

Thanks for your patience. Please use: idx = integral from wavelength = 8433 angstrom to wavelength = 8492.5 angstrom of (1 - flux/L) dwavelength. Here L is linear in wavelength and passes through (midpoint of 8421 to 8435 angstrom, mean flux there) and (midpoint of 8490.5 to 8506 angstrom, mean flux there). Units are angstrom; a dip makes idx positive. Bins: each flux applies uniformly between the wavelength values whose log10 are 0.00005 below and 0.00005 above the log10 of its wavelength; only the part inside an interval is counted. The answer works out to 2.5 angstrom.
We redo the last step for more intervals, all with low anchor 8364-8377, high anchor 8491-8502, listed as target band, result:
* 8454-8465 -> 0.1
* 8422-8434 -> -0.6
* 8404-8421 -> 0.8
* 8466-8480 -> 0.1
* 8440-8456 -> 0.6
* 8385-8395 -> 0.3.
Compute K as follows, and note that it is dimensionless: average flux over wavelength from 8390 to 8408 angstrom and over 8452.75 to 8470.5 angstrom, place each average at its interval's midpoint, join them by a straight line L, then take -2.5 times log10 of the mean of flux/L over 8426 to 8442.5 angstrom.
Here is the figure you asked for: 0.03 mag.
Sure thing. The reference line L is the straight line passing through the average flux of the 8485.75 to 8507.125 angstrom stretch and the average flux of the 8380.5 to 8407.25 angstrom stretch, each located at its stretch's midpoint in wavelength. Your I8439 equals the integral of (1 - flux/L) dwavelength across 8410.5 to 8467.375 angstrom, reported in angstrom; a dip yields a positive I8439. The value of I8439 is 1.3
